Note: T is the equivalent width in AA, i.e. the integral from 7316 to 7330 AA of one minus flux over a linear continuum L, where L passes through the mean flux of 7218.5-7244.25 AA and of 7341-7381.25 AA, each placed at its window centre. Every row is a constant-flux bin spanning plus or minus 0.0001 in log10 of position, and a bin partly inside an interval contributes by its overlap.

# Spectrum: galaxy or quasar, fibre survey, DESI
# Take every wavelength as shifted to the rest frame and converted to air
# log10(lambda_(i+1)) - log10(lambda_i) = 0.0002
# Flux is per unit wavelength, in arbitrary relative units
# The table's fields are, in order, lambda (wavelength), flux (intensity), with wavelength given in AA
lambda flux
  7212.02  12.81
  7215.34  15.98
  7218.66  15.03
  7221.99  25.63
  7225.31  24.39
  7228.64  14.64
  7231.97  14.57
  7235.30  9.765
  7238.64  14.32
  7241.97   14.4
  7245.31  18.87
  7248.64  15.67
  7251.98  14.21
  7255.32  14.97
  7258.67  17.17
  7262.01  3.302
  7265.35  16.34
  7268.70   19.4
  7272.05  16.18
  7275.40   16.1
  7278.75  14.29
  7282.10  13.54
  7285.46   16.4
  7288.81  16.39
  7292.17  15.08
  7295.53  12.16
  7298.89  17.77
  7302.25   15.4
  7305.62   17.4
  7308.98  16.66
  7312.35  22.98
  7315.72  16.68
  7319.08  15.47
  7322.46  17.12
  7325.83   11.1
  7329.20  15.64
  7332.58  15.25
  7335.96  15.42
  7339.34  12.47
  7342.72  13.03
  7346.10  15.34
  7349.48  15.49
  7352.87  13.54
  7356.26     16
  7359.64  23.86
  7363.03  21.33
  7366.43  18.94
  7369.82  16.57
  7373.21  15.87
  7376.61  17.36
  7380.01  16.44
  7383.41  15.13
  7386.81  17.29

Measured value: 1.6 AA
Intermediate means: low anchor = 16.7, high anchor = 17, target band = 15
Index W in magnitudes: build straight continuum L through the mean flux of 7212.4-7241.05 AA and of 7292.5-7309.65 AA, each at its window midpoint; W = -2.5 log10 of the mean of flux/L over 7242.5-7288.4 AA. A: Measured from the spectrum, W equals 0.07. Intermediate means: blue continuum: 16.6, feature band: 15.1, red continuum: 15.8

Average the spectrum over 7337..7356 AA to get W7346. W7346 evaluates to 14.2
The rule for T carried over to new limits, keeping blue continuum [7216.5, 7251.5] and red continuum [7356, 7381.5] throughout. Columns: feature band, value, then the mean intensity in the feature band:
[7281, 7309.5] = 2.96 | 15.6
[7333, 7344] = 2.55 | 13.8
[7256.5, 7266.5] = 2.83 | 12.2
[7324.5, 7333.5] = 1.96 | 14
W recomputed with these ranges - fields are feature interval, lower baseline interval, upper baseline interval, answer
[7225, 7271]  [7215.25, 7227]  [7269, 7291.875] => 0.23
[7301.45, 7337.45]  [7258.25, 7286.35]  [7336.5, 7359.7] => -0.10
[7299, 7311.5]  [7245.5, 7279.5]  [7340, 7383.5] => -0.09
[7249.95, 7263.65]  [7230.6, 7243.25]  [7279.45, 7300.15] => 0.11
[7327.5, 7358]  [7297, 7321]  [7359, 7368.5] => 0.31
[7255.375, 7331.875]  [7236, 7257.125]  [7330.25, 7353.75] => -0.06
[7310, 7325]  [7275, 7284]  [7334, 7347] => -0.23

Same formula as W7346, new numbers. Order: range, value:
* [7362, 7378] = 17.9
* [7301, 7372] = 16.5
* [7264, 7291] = 16.1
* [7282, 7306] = 15.5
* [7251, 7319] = 15.6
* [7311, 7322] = 18.1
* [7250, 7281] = 14.7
